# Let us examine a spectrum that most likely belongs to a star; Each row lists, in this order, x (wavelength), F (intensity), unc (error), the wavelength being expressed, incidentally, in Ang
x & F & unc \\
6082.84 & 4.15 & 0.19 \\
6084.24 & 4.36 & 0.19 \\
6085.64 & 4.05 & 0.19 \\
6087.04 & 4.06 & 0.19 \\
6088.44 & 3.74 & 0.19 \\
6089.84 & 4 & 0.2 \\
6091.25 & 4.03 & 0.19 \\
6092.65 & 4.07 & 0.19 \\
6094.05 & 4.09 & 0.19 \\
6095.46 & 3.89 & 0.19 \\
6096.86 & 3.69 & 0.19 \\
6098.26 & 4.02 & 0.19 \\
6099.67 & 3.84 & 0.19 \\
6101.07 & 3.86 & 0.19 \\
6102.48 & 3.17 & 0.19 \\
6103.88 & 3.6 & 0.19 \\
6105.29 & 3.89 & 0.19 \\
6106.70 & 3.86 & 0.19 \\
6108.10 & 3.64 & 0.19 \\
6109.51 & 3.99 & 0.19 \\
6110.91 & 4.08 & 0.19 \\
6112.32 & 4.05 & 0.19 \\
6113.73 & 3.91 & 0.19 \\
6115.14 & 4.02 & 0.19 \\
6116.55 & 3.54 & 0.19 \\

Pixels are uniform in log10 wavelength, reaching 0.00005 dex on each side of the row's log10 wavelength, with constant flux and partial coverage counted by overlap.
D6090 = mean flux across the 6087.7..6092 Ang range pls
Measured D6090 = 3.93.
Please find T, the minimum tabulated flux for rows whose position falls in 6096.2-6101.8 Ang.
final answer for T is 3.69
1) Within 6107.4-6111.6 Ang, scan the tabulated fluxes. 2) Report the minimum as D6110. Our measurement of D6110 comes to 3.64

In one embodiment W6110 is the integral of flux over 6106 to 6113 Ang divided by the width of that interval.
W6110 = 3.93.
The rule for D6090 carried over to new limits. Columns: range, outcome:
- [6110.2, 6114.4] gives 4.02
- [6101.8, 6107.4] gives 3.63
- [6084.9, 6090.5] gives 3.97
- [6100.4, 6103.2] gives 3.51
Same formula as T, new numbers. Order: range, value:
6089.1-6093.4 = 4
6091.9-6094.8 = 4.07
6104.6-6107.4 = 3.86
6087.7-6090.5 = 3.74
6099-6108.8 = 3.17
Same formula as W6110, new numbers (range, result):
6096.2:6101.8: 3.85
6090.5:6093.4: 4.05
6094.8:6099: 3.87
